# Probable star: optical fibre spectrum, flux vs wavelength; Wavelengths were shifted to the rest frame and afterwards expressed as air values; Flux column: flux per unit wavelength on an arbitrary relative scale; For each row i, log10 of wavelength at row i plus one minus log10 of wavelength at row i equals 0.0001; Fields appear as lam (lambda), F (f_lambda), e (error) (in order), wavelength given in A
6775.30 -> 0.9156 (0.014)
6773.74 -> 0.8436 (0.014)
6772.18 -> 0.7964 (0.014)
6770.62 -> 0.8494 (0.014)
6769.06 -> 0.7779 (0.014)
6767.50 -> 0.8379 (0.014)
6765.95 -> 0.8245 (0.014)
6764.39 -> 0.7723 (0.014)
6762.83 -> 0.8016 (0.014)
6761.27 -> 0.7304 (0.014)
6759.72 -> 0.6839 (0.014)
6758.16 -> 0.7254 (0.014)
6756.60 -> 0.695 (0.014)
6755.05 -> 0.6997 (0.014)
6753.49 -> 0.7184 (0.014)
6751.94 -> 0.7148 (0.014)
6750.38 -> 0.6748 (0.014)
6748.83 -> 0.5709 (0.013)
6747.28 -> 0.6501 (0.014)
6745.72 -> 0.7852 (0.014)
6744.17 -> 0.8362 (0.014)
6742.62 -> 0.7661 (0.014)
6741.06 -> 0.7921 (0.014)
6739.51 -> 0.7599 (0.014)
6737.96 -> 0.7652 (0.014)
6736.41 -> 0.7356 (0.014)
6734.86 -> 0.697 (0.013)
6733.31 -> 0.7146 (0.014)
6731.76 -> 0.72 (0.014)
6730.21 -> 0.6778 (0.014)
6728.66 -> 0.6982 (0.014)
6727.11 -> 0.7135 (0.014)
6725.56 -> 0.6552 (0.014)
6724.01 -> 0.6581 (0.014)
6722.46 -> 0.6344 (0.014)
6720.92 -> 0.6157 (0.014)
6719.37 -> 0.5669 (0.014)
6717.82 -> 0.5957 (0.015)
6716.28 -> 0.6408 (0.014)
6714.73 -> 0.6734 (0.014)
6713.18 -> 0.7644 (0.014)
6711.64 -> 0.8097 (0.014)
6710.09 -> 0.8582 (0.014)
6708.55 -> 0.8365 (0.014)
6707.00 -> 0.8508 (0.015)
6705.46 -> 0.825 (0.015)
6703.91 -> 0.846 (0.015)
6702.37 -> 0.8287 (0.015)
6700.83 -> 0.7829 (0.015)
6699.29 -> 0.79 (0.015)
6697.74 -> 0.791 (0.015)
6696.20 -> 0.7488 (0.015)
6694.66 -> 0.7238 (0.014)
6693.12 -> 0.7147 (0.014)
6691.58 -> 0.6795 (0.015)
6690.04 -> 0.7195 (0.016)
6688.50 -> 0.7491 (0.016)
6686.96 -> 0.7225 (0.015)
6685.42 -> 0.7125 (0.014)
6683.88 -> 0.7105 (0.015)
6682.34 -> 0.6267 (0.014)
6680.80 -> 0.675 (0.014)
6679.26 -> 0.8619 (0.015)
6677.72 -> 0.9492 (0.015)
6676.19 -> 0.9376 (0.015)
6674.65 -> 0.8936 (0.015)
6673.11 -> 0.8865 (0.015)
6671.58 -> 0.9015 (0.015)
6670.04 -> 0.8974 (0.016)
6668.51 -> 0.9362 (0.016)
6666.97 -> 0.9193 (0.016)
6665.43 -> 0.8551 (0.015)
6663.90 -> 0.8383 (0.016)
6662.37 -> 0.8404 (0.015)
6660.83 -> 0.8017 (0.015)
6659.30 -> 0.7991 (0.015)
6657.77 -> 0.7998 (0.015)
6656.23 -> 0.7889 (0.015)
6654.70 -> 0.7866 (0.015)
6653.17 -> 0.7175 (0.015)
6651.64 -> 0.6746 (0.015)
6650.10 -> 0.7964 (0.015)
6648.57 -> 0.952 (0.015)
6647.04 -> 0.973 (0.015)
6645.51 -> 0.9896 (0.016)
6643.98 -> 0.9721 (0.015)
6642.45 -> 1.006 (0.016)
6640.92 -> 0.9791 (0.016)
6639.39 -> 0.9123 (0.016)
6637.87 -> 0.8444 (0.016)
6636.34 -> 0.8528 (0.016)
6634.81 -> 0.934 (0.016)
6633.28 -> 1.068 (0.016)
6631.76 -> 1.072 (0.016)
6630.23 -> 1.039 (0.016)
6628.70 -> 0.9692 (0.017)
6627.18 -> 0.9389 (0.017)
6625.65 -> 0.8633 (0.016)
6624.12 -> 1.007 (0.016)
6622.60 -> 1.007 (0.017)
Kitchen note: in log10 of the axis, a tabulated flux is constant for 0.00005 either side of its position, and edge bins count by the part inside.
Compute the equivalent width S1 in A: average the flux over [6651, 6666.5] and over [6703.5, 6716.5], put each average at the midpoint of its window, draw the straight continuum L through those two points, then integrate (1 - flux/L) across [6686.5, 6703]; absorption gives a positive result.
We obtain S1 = 0.91 A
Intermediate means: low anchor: 0.794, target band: 0.75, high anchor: 0.794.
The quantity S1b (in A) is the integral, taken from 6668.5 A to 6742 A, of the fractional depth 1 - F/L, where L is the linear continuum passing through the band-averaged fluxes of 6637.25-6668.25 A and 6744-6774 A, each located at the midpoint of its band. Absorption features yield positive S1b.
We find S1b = 4.7 A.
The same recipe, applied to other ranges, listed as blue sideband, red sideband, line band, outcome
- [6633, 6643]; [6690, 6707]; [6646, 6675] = 0.9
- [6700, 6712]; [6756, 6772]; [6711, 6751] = 5.3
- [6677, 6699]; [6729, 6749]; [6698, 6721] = -0.6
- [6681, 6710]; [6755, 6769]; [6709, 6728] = 1.8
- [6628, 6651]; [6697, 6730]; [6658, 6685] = 0.6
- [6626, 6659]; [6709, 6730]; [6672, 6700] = 0.3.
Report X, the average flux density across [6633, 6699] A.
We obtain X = 0.833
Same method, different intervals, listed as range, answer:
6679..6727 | 0.73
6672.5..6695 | 0.771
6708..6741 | 0.705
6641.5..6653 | 0.9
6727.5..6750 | 0.725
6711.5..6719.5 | 0.673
